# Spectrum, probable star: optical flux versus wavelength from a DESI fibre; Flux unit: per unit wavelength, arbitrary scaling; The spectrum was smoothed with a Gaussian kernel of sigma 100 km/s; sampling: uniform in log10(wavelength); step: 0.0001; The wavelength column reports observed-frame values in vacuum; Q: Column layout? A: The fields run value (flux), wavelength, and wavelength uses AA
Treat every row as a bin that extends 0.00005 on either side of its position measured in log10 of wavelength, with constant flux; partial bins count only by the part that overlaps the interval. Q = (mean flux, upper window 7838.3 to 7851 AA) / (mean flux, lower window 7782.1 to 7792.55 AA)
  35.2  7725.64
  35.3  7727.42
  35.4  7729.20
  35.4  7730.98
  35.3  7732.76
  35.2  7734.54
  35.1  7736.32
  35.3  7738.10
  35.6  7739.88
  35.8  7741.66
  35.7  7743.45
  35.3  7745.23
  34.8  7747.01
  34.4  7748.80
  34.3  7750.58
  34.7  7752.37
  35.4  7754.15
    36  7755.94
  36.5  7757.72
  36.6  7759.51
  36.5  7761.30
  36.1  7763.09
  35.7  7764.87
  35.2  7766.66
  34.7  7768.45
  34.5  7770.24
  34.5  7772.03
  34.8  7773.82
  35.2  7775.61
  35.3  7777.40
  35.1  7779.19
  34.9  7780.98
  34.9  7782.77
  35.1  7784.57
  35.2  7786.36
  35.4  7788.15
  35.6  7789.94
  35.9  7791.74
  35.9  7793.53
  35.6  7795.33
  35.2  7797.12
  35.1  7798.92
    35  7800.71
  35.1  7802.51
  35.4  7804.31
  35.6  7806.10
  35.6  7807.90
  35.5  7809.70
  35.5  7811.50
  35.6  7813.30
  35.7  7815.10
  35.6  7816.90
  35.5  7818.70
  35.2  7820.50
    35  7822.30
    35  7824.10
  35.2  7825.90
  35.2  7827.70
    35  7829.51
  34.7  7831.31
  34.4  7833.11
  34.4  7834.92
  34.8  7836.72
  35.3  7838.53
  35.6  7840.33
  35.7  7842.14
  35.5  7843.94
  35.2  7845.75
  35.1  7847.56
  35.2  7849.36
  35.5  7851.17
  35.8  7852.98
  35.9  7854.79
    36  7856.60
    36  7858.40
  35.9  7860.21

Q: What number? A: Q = 1.00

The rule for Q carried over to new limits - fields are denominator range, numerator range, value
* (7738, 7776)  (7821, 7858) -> 1.00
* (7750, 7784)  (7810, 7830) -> 1.00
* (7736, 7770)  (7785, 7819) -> 1.00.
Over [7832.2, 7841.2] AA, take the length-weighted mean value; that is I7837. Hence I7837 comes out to 34.9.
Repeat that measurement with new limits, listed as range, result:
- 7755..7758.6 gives 36.3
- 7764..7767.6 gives 35.4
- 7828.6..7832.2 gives 34.8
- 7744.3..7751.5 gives 34.7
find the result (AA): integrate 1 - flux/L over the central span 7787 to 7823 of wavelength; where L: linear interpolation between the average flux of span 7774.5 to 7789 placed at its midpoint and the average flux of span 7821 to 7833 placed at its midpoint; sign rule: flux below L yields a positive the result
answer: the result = -0.4 AA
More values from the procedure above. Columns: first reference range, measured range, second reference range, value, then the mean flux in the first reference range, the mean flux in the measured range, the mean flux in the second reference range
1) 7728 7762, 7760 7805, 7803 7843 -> 0.07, 35.4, 35.3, 35.2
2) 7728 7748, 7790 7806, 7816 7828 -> -0.06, 35.4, 35.4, 35.3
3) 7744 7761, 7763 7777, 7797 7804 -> 0.09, 35.4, 35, 35.1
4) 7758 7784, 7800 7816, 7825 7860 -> -0.07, 35.3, 35.4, 35.3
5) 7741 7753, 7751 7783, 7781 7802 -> -0.21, 35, 35.4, 35.3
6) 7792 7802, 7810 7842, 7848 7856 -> 0.29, 35.4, 35.2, 35.6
